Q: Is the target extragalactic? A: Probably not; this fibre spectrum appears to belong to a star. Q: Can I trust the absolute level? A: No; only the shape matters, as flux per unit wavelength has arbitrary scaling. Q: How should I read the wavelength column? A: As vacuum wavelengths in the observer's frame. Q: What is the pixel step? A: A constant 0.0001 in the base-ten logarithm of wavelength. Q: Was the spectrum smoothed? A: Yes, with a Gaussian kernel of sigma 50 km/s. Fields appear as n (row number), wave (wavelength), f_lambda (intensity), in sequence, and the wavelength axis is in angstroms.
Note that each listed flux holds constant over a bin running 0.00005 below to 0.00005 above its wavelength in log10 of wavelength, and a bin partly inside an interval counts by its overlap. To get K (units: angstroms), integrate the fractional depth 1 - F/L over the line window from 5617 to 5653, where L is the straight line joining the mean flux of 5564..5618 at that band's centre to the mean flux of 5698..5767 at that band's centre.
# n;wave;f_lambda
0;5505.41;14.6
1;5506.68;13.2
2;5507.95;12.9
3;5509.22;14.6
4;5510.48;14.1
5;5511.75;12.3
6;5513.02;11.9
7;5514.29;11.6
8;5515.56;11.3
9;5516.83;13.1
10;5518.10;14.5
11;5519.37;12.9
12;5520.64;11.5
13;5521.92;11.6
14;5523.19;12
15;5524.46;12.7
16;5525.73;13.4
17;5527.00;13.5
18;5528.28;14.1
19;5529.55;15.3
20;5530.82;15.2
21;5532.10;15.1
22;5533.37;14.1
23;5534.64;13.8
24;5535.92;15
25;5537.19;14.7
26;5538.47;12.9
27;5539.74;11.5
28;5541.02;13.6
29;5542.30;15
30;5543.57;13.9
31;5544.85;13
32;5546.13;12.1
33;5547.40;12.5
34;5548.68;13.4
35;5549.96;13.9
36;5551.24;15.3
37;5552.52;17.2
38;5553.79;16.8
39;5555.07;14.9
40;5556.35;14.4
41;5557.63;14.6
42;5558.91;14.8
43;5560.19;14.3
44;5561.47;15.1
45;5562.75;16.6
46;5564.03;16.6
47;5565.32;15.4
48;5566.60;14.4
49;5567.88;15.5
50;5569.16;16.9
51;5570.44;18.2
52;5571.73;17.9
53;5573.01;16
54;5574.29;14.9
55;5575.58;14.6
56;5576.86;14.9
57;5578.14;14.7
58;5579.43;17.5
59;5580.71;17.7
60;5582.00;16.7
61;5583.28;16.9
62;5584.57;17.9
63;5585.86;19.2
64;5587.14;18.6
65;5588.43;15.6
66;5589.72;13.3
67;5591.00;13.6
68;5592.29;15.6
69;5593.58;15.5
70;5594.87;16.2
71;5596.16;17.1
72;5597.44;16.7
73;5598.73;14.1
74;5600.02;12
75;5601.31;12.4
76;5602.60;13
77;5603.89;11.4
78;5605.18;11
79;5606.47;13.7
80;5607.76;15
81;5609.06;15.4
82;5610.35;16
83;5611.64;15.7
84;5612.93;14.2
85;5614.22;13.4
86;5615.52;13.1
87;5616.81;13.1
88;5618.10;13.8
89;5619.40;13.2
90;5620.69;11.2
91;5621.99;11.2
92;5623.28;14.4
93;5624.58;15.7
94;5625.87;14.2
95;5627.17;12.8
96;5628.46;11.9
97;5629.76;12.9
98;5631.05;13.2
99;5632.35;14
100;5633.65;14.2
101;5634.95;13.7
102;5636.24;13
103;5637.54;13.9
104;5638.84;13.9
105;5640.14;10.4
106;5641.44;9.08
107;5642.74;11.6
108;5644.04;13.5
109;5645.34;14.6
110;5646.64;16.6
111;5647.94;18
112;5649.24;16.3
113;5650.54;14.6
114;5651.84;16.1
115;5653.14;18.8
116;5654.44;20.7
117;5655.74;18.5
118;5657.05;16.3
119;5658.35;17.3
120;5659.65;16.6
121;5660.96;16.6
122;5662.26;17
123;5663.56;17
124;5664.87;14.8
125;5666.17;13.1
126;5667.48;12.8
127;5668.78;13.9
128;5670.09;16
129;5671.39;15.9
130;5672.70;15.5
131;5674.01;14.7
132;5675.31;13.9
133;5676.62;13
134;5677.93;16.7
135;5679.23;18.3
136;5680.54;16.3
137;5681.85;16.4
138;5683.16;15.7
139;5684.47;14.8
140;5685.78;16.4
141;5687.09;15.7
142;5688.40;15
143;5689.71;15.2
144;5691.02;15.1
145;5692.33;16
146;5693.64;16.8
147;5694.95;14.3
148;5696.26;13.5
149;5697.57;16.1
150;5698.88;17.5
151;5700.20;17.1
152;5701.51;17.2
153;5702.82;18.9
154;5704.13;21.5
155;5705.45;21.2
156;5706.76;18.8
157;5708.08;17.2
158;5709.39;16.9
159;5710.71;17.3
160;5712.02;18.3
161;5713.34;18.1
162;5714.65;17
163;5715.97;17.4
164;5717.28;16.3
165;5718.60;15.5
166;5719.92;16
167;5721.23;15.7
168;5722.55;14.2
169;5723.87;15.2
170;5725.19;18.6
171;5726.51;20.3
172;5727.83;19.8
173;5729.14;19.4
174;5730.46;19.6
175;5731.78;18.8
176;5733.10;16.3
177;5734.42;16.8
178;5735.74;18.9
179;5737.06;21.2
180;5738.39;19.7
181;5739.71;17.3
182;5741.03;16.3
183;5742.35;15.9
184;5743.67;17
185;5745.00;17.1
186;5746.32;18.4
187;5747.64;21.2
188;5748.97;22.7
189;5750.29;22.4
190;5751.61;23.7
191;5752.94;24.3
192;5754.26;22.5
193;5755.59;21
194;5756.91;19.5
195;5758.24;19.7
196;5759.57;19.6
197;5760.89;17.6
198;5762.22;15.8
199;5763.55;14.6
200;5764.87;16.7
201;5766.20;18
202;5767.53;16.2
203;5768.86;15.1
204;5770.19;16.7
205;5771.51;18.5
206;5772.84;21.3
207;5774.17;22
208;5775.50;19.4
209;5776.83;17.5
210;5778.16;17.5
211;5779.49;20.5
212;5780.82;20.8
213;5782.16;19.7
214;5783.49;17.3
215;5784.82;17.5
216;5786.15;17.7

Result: 5.6 angstroms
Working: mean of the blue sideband 15.2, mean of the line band 13.7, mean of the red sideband 18.4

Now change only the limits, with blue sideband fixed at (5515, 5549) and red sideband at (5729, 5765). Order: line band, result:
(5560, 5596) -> -3.7 angstroms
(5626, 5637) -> 1.9 angstroms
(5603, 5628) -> 3.2 angstroms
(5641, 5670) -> 1.7 angstroms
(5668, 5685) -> 1.8 angstroms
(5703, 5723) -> 0.8 angstroms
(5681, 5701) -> 2.1 angstroms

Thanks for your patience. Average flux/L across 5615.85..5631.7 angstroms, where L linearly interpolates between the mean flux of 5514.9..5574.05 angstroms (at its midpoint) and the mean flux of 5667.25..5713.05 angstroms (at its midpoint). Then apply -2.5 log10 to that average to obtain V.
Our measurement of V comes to 0.18 mag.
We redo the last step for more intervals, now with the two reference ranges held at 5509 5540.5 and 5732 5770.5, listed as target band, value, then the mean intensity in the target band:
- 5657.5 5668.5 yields 0.07 mag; 15.6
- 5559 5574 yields -0.12 mag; 16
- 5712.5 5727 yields 0.08 mag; 16.7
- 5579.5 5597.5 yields -0.12 mag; 16.5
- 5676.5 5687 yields 0.06 mag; 16.1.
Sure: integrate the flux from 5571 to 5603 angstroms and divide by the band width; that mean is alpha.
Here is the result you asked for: 15.7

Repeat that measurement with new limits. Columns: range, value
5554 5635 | 14.8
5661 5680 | 15.2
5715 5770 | 18.3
